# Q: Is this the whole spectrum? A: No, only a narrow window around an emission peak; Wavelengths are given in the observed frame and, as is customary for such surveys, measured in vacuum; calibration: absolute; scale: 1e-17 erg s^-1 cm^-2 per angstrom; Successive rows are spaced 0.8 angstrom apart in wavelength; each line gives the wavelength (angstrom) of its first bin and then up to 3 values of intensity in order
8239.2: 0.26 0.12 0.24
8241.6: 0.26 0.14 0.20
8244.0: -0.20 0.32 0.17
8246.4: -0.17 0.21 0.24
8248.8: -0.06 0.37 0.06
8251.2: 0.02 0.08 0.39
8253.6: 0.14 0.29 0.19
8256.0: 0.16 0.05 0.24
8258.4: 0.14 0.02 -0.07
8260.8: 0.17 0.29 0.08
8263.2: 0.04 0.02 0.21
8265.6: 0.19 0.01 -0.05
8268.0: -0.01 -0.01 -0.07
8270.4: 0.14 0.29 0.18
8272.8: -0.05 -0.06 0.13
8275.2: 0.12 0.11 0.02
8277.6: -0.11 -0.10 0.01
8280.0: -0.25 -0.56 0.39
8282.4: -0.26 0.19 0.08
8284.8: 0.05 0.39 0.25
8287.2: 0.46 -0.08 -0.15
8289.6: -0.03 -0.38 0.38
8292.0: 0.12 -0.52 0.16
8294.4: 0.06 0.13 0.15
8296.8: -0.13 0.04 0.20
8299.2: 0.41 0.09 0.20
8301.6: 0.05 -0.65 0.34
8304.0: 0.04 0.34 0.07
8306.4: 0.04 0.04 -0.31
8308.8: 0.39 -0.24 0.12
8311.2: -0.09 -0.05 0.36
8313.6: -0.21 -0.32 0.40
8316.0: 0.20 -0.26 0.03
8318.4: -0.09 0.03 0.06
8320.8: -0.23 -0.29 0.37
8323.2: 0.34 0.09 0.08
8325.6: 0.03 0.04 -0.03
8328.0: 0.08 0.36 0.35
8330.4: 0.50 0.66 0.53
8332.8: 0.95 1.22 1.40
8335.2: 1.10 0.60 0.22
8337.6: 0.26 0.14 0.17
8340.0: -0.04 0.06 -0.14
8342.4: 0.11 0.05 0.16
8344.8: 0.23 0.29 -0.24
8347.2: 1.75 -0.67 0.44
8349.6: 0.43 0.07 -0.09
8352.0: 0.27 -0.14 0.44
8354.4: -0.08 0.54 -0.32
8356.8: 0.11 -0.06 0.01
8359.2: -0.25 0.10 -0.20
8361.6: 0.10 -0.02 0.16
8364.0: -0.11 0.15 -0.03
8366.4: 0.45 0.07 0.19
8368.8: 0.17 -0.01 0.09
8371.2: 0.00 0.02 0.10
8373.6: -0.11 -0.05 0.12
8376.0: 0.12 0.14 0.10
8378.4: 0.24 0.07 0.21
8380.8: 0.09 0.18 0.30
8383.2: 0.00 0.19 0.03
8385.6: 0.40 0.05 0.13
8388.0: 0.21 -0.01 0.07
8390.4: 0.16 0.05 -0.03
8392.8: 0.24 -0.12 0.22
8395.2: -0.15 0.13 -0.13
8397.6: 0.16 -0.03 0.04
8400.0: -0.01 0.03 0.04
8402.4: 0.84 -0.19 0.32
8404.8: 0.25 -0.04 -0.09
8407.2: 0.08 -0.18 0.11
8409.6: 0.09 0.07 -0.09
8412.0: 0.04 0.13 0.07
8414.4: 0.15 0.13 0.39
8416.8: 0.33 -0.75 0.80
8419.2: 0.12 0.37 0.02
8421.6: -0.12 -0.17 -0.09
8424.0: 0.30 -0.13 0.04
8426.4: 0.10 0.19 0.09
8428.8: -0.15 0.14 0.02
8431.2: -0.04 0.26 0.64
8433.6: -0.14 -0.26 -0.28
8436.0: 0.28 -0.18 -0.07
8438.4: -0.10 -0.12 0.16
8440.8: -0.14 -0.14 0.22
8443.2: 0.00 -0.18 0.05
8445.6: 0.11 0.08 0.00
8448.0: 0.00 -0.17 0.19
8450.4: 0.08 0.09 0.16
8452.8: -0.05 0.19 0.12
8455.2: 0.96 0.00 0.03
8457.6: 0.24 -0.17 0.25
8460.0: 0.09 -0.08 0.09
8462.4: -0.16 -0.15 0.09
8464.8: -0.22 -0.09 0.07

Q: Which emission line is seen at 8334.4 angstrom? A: H-gamma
